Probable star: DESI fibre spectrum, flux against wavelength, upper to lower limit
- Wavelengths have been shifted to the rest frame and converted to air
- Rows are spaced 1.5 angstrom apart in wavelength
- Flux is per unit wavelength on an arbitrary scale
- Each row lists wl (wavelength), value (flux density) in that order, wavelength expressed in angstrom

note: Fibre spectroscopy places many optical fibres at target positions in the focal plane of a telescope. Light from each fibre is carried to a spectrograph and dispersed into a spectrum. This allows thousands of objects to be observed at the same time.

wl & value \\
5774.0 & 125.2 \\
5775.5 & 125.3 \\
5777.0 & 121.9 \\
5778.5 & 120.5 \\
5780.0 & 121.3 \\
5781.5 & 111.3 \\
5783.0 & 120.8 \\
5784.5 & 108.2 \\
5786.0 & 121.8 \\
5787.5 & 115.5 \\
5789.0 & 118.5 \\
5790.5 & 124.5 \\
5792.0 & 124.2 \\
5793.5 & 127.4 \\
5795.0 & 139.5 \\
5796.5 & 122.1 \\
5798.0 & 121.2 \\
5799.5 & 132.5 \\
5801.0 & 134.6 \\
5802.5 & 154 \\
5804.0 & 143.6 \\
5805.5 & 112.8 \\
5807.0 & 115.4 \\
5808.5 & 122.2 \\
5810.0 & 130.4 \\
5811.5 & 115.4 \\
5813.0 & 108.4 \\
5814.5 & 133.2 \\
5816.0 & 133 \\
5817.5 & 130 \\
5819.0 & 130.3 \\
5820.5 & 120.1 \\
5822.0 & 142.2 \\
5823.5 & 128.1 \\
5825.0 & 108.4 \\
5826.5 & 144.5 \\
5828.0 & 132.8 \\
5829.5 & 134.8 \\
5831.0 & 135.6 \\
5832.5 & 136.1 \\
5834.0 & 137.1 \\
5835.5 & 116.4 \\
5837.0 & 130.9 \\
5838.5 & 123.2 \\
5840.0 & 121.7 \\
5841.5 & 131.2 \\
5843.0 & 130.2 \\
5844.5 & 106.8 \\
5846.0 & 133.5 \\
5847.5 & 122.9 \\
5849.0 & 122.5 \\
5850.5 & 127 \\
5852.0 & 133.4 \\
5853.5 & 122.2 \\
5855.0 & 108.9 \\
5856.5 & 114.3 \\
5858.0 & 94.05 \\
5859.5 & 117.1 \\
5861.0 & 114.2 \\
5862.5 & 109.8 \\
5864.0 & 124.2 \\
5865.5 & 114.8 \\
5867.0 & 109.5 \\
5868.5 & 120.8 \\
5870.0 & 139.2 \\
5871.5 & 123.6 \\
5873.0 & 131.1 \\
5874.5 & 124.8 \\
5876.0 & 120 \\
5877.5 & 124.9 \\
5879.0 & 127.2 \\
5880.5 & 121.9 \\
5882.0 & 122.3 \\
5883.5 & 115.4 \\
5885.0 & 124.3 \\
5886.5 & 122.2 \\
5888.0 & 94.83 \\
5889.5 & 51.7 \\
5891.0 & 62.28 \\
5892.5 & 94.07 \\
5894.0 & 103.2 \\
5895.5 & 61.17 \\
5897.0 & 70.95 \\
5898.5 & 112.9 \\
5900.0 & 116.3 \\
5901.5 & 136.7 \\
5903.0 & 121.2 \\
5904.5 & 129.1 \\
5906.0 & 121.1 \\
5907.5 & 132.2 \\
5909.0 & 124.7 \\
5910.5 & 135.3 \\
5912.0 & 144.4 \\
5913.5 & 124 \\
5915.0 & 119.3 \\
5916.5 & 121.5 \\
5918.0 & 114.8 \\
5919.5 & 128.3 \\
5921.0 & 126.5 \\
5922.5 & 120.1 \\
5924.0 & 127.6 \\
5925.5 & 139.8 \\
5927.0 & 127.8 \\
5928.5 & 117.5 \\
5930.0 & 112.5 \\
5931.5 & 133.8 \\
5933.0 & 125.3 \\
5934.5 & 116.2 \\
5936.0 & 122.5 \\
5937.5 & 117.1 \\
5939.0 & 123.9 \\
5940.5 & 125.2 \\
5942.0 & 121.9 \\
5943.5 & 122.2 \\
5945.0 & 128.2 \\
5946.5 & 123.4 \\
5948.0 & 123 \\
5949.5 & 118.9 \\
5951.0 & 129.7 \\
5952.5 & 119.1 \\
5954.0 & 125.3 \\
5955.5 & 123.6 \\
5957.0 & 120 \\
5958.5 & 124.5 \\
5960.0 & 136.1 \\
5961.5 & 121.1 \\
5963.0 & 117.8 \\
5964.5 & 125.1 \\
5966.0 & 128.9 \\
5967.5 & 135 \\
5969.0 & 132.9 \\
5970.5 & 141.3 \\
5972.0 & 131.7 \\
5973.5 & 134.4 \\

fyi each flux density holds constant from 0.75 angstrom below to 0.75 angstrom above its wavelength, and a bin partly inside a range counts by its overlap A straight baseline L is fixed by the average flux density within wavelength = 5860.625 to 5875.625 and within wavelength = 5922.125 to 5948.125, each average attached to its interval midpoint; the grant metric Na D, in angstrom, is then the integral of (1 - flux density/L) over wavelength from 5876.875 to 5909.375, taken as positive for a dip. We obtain 3.7 angstrom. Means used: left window 121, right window 124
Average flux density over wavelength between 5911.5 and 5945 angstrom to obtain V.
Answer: 124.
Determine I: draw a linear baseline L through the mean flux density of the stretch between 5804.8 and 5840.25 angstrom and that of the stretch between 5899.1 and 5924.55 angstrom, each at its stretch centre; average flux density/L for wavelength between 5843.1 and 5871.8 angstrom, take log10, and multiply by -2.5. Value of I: 0.07 mag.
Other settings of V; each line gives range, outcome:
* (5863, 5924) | 116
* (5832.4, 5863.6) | 121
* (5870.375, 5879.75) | 126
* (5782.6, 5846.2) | 127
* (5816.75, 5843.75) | 130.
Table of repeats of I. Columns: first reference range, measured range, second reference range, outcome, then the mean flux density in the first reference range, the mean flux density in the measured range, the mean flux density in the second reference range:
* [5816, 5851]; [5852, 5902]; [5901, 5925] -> 0.15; 128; 111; 127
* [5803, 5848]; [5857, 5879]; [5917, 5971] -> 0.06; 127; 119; 125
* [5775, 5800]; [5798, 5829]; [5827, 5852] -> -0.03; 122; 128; 128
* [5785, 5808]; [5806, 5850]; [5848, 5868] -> -0.05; 127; 127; 116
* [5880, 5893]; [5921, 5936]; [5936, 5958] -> -0.08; 101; 125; 123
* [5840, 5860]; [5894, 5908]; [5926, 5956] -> 0.11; 120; 110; 123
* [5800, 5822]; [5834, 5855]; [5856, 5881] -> -0.01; 128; 125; 120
